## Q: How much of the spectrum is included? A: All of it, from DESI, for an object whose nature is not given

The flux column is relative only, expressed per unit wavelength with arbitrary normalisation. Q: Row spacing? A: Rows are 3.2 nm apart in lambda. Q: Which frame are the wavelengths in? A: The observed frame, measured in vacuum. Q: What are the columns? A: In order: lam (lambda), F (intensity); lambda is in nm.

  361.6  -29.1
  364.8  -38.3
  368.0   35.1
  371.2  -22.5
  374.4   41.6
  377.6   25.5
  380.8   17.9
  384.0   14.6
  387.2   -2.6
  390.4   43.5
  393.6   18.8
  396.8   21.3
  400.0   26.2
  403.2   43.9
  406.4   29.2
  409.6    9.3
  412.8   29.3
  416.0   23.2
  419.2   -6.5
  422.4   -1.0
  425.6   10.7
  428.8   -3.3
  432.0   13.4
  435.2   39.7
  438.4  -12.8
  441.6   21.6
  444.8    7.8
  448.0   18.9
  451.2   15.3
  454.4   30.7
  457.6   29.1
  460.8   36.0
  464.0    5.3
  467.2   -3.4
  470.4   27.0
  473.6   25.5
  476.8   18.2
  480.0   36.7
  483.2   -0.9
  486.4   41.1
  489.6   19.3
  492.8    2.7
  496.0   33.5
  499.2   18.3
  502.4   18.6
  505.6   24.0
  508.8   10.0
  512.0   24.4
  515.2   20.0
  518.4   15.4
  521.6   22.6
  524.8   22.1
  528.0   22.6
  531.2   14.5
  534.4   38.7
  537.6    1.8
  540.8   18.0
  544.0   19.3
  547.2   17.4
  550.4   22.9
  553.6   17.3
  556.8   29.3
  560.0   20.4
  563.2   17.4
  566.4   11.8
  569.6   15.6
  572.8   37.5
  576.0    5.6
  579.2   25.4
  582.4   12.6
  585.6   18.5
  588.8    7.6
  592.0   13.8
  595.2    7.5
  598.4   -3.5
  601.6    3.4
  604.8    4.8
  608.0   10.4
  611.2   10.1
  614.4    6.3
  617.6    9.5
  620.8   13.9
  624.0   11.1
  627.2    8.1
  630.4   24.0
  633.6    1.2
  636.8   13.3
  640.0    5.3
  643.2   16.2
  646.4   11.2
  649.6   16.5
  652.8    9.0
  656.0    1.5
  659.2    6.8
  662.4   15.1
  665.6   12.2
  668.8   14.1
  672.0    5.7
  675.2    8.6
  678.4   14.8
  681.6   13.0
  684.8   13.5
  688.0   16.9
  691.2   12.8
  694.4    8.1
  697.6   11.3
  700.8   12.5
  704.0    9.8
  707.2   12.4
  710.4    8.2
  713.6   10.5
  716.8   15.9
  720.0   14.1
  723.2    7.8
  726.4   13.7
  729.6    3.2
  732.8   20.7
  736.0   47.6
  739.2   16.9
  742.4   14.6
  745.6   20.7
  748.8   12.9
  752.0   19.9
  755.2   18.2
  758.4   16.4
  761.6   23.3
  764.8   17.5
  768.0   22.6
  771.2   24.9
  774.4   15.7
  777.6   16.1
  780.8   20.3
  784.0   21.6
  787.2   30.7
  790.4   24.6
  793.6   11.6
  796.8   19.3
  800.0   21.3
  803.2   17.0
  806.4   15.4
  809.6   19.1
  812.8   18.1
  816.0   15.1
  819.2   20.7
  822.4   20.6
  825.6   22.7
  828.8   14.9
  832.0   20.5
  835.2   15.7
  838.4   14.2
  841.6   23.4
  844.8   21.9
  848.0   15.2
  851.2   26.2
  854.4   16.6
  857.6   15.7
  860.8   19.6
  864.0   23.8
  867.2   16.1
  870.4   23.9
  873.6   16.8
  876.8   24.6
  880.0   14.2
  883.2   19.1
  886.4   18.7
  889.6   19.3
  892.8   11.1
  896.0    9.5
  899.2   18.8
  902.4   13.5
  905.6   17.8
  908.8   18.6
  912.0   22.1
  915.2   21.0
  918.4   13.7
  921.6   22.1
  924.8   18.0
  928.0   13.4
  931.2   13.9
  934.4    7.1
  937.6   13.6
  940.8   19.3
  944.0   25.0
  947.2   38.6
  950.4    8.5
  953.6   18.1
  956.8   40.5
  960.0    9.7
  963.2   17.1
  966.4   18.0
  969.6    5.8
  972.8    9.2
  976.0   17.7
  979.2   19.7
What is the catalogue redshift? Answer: 0.970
